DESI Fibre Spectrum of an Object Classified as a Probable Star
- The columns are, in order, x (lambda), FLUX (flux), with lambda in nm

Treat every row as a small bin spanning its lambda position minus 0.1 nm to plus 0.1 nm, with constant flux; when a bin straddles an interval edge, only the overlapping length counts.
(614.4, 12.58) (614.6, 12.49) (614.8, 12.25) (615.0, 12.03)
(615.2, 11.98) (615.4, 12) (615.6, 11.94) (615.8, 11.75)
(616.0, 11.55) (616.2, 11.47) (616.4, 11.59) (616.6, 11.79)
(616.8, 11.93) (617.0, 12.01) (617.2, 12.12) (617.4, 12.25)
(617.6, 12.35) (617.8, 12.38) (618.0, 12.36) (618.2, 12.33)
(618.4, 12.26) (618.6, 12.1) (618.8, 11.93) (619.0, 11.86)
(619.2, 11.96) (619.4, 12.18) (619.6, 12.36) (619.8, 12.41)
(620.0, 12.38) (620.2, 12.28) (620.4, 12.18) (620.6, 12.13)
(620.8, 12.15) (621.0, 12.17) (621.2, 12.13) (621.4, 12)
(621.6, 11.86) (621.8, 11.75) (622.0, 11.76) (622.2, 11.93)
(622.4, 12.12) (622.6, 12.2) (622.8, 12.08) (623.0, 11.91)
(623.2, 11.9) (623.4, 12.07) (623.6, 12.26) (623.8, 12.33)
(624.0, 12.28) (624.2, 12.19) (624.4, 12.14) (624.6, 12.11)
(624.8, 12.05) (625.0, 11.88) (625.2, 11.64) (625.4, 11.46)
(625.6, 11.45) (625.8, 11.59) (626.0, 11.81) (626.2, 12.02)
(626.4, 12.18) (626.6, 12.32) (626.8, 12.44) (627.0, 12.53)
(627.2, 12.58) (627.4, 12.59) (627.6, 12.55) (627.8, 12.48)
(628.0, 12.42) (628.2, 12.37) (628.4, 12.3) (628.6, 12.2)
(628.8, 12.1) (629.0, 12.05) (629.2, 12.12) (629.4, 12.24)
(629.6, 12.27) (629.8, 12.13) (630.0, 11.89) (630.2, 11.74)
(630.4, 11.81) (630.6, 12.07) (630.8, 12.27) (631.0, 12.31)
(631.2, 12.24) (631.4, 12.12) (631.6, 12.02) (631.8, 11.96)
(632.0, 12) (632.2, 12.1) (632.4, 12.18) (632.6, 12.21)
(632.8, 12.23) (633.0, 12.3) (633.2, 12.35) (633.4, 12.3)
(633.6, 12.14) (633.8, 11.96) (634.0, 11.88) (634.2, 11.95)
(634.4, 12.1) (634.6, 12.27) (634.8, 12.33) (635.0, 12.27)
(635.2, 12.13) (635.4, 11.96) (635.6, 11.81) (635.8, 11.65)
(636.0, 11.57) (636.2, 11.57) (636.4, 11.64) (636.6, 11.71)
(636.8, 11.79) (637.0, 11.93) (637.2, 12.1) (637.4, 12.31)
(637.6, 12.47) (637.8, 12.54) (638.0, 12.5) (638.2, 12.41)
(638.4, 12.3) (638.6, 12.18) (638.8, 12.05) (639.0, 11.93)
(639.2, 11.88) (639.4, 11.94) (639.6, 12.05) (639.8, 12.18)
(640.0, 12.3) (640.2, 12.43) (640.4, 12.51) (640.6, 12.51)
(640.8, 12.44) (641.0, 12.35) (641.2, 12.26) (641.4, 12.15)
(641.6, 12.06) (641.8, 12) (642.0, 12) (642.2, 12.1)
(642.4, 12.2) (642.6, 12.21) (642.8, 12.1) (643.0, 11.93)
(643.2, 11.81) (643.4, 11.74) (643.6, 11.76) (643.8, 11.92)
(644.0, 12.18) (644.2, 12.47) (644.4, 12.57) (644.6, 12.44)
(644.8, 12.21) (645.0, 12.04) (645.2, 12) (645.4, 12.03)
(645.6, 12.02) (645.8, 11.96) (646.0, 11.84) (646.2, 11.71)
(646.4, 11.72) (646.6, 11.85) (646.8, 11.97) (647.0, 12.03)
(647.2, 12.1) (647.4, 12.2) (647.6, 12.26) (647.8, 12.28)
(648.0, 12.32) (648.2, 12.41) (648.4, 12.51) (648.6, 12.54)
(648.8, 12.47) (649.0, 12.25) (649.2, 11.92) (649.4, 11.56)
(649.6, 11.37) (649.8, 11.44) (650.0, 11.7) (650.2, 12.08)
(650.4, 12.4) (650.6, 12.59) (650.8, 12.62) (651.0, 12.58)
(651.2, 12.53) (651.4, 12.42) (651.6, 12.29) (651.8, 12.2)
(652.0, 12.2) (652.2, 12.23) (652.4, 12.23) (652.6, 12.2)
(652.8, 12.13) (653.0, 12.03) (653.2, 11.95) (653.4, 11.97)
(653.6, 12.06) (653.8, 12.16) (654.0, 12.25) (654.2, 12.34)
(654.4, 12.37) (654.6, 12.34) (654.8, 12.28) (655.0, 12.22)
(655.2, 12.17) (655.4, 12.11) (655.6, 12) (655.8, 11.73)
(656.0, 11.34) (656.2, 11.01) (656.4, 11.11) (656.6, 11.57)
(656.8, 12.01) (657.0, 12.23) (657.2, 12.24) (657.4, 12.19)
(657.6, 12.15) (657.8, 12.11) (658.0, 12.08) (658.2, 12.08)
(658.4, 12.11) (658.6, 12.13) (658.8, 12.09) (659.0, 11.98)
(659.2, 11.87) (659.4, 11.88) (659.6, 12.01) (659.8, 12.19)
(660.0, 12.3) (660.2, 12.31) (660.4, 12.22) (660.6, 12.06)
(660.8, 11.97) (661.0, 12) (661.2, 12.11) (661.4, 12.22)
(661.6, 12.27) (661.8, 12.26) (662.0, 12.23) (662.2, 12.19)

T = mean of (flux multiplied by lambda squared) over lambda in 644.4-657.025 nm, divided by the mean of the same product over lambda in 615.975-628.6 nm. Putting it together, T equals 1.09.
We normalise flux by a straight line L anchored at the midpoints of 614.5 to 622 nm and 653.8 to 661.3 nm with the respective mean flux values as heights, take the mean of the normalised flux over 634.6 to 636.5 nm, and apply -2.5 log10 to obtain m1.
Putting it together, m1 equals 0.01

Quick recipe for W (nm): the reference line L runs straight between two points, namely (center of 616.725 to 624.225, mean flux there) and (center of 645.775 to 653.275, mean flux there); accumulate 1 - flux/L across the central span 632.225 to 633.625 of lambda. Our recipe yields -0.01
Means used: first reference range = 12.1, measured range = 12.2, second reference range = 12.1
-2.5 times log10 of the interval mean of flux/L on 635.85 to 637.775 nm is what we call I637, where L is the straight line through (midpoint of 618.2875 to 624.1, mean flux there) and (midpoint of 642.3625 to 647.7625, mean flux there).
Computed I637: 0.01 mag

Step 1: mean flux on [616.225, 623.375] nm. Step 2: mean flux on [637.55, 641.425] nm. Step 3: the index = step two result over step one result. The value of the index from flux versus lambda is 1.02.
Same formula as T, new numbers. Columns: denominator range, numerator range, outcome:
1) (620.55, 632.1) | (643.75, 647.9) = 1.06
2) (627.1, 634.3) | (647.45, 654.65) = 1.07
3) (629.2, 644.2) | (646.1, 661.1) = 1.05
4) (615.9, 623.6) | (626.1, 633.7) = 1.05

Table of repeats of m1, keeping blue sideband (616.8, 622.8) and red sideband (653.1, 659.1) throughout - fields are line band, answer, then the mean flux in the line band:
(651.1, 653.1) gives -0.02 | 12.2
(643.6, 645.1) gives -0.02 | 12.2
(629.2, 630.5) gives 0.01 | 12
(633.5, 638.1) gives 0.00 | 12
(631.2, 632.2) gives 0.00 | 12.1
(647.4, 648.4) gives -0.03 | 12.3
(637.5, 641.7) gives -0.02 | 12.3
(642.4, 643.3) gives 0.00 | 12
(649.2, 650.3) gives 0.03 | 11.7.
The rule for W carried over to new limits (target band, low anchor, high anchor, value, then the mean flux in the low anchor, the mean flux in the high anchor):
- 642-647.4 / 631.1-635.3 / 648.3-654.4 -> 0.057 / 12.1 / 12.2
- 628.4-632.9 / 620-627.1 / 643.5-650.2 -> -0.022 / 12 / 12.1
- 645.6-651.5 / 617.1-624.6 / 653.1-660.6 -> -0.033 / 12.1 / 12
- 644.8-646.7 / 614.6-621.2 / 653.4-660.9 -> 0.020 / 12.1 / 12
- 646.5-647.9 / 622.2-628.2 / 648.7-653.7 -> 0.004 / 12.1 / 12.1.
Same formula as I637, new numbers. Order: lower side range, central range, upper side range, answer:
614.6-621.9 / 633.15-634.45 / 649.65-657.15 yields -0.001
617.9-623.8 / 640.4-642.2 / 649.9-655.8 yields -0.005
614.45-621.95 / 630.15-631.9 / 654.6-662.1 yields -0.001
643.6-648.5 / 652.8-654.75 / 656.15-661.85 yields -0.009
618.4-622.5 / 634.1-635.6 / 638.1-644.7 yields 0.001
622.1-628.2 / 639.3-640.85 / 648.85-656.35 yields -0.017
